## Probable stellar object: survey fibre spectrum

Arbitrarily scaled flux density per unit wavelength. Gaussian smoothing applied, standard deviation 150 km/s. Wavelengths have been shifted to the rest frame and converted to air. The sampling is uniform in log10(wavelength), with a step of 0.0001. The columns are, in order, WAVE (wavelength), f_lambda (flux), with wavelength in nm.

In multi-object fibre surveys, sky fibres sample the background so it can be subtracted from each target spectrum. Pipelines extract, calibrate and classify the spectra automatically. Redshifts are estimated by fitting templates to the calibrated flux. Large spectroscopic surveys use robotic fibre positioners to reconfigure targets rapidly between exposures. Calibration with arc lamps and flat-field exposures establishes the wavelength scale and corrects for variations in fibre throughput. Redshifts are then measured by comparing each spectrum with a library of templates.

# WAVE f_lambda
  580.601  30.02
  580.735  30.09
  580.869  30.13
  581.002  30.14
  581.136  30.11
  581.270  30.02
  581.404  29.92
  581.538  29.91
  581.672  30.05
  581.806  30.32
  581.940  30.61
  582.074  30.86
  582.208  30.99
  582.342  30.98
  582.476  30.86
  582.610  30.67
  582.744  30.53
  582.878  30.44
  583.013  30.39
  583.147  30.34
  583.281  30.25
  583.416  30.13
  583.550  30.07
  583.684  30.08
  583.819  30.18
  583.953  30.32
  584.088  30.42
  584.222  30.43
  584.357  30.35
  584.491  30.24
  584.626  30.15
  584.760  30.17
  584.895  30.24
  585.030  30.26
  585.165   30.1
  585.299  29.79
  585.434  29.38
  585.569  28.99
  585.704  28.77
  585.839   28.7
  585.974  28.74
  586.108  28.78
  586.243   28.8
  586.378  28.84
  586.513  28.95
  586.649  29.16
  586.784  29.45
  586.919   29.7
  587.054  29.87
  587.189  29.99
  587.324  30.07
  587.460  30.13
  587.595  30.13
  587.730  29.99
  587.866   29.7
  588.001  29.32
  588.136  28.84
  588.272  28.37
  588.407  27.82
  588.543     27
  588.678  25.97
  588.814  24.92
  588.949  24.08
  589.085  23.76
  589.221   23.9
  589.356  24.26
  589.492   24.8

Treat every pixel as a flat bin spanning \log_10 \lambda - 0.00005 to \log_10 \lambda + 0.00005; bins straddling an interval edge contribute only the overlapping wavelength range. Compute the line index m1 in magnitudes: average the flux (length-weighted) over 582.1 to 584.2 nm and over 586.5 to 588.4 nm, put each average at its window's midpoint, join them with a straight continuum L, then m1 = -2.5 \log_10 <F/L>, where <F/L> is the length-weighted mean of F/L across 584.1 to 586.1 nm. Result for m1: 0.01 mag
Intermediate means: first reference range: 30.5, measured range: 29.7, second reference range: 29.5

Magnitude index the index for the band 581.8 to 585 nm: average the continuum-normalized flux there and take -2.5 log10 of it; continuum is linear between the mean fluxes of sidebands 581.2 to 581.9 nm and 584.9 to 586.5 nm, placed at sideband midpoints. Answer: -0.03 mag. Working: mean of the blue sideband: 30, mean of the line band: 30.4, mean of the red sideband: 29.2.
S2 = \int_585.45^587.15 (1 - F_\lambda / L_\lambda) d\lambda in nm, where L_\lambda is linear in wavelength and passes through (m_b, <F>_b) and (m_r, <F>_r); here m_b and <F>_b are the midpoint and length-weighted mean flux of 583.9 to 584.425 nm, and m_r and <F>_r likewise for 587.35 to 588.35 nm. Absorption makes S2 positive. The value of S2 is 0.04 nm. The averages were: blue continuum 30.4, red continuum 29.5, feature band 29.1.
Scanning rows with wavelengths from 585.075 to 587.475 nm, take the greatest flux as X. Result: 30.13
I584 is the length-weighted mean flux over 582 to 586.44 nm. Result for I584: 30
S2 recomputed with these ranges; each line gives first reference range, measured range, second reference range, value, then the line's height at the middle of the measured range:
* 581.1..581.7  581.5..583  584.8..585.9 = -0.04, 29.9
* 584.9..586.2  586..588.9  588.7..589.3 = -0.25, 26.6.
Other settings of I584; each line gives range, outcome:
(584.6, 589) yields 29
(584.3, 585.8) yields 29.8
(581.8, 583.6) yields 30.5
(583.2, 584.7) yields 30.2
